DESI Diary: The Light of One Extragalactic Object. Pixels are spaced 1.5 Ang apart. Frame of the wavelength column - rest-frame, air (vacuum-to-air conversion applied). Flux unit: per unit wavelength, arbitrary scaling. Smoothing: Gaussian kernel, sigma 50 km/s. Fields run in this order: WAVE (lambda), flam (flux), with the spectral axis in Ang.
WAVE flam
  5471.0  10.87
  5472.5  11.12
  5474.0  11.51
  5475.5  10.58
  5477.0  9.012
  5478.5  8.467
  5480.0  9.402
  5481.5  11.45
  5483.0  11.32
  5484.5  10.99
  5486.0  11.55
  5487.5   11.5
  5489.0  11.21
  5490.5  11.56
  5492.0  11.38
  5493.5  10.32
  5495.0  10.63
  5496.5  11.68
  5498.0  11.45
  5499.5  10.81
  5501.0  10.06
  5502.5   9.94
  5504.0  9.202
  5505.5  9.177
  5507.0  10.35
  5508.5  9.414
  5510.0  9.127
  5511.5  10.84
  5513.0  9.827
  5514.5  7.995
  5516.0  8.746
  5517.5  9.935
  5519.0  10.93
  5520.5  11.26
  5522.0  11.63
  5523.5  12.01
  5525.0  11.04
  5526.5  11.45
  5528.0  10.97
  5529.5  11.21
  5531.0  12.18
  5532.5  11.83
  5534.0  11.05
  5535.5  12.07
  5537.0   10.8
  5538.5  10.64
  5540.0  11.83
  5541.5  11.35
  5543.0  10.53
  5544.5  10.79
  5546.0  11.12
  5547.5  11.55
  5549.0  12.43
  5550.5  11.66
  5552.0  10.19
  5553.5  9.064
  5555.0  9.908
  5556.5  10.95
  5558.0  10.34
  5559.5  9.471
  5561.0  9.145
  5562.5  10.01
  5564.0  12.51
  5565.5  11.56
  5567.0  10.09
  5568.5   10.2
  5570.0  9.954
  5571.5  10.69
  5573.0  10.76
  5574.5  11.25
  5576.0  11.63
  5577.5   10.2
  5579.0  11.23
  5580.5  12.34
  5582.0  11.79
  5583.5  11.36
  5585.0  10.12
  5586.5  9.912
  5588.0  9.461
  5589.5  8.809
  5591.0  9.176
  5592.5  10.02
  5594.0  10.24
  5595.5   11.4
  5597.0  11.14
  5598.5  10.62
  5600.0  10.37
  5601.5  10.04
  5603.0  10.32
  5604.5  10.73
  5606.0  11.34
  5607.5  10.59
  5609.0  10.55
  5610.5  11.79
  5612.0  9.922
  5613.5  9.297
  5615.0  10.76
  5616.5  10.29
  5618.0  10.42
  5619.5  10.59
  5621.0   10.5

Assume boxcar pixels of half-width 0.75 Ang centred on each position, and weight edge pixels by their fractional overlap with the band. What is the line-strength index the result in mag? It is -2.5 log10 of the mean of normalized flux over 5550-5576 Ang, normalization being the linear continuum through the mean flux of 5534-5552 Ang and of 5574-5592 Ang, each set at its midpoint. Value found 0.05 mag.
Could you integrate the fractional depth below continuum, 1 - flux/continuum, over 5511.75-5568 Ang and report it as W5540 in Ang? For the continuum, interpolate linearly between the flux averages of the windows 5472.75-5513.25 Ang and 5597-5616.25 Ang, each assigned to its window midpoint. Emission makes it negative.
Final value -1.60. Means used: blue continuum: 10.5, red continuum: 10.5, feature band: 10.8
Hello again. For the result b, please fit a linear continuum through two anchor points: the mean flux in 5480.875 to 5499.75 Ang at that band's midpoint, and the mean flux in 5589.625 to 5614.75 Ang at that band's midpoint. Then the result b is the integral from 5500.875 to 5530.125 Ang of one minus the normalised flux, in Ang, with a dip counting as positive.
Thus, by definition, 2.1 Ang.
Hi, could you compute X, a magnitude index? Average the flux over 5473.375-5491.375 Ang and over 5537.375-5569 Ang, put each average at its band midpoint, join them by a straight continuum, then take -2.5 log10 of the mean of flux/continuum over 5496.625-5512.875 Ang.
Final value 0.07 mag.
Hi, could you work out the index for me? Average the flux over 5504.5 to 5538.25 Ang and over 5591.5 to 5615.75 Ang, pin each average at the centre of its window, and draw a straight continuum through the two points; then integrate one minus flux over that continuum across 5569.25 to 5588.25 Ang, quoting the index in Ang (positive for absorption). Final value -0.51 Ang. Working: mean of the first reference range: 10.6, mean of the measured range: 10.9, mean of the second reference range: 10.6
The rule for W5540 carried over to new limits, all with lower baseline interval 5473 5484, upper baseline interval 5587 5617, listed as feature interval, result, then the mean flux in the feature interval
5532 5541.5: -1.0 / 11.4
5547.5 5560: -0.3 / 10.6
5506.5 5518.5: 0.9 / 9.54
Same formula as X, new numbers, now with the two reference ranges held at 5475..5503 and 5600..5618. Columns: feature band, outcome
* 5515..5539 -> -0.04 mag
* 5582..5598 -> 0.03 mag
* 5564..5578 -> -0.02 mag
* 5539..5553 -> -0.06 mag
